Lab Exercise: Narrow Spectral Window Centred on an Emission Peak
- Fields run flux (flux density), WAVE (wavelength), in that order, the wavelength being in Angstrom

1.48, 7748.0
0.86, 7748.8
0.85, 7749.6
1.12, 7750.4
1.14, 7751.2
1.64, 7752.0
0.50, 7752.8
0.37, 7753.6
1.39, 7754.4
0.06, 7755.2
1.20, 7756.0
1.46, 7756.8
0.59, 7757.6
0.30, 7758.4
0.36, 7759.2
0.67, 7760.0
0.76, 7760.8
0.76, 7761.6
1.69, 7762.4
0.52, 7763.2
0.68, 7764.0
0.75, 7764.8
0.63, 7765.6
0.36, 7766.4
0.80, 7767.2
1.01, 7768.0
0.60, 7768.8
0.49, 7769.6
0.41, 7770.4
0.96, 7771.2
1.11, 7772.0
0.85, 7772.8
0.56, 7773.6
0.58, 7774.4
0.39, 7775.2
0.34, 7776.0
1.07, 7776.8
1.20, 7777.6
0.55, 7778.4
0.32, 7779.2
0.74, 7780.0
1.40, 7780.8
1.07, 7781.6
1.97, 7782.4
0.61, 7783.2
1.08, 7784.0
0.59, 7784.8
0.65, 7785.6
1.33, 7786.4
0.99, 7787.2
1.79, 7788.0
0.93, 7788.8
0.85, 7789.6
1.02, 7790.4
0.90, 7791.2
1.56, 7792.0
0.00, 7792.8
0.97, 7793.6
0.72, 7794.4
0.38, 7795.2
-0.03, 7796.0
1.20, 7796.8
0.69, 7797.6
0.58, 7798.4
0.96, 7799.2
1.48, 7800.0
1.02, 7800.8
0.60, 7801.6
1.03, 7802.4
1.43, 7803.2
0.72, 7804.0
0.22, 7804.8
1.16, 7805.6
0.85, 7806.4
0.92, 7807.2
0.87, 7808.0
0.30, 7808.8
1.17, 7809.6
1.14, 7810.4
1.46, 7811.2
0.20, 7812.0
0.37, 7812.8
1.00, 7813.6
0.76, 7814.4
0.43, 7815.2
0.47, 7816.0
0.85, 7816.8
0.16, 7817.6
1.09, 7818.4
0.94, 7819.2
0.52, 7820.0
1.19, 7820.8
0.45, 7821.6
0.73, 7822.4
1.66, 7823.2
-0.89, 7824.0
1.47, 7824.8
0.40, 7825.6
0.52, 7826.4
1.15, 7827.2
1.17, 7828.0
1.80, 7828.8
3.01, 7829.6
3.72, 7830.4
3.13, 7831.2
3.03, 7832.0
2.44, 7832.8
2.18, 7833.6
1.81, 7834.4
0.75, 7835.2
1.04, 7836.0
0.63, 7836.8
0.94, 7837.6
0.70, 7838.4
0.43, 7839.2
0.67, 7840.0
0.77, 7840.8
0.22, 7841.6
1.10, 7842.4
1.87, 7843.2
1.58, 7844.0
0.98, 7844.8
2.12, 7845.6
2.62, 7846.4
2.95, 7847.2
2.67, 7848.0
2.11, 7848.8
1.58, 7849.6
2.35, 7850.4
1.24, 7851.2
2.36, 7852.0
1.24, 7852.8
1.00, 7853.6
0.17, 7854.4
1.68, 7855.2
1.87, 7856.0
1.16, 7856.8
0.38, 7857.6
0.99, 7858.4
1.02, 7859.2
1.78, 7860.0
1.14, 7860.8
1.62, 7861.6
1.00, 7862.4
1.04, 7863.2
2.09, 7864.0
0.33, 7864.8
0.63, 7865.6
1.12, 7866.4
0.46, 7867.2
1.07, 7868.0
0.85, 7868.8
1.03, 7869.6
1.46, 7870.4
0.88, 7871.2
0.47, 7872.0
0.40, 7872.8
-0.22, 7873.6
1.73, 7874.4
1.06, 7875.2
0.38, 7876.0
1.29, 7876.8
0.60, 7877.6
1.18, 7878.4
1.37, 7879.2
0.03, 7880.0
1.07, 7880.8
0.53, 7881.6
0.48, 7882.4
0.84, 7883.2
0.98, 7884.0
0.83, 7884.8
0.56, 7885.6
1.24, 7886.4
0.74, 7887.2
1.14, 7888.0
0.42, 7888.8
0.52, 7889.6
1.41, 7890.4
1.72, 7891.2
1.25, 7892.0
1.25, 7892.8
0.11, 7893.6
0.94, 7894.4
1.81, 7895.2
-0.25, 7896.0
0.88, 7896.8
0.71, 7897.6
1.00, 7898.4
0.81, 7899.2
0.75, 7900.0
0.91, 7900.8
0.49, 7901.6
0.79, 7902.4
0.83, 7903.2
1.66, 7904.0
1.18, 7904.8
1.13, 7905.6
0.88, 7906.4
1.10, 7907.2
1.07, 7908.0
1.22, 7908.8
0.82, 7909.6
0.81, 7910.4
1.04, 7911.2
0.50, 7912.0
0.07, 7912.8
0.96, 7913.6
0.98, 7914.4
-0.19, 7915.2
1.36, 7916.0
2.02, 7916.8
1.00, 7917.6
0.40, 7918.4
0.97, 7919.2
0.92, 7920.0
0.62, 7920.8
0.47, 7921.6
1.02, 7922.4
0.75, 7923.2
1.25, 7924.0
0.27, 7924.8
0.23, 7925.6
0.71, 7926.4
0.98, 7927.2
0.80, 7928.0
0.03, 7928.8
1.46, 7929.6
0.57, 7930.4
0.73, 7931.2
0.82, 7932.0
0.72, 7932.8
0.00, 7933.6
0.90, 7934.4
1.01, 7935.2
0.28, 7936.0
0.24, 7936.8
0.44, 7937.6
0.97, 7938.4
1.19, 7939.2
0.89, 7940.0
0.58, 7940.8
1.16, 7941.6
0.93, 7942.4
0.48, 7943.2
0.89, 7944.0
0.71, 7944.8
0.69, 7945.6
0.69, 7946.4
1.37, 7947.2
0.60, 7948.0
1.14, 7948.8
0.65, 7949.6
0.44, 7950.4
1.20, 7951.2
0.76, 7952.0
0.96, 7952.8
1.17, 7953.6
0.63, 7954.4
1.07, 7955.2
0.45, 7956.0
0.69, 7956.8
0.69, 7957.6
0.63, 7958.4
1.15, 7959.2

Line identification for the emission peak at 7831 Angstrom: [S II]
